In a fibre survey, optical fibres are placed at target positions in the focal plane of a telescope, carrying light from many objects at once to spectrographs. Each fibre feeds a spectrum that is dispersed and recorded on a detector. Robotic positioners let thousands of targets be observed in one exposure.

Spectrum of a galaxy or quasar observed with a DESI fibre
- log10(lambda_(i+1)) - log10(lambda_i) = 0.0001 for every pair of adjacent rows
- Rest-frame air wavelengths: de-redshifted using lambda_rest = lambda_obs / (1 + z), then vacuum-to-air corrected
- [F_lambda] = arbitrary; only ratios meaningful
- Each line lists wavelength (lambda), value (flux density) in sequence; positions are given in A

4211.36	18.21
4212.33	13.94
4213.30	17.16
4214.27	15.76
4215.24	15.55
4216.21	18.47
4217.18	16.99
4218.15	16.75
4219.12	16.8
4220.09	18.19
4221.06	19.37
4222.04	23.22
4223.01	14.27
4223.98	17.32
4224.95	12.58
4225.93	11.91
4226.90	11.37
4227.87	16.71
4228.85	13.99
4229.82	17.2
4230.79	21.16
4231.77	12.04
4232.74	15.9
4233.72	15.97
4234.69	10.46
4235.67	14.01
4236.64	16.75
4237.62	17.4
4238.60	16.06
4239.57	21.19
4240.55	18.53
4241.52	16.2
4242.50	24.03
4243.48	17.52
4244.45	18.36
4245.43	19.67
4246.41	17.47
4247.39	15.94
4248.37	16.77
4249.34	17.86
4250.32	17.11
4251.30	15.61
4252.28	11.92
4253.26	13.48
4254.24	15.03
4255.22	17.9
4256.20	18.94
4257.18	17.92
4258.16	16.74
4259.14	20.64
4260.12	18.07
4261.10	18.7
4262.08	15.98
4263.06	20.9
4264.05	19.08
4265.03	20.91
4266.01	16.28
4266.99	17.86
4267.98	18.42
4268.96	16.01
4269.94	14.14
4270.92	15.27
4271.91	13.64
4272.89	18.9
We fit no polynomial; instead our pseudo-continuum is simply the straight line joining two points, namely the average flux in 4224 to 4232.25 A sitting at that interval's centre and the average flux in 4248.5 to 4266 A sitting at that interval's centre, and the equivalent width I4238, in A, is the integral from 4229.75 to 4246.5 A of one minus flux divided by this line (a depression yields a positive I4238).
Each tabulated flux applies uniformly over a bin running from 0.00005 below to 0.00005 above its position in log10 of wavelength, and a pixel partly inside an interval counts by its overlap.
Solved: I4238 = -1.61 A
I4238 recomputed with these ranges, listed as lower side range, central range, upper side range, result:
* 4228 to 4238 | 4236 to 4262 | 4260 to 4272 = -1.69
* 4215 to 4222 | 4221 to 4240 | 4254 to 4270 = 2.19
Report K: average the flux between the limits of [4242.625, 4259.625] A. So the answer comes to 17.1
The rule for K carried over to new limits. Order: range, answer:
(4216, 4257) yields 16.6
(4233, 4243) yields 17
